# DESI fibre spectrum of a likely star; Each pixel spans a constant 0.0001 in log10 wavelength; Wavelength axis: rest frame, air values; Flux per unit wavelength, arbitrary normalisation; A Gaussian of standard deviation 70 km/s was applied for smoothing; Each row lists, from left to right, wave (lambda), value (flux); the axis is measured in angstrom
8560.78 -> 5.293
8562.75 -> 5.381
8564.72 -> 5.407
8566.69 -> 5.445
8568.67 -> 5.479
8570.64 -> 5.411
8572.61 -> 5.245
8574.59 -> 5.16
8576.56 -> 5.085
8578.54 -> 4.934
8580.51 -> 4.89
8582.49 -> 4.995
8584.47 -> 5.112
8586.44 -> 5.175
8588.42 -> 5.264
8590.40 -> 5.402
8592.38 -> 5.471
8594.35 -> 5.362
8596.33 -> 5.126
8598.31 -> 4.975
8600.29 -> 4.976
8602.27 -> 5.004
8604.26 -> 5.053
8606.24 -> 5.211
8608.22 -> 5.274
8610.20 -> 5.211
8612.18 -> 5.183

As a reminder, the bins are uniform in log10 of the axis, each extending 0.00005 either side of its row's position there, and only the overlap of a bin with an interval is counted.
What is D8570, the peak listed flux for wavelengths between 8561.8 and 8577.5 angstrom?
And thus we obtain 5.479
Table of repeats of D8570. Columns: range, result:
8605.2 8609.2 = 5.274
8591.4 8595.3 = 5.471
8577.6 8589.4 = 5.264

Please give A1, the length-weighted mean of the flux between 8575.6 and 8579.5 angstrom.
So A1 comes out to 5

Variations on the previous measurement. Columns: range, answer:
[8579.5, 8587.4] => 5.05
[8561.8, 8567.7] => 5.41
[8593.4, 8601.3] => 5.11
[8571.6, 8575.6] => 5.21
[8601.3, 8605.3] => 5.02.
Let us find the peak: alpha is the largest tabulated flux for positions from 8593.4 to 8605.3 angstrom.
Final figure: 5.362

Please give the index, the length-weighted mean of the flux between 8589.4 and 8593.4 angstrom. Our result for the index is 5.44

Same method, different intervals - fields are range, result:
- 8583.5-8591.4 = 5.24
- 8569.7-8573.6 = 5.33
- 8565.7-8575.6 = 5.35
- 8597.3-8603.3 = 4.98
